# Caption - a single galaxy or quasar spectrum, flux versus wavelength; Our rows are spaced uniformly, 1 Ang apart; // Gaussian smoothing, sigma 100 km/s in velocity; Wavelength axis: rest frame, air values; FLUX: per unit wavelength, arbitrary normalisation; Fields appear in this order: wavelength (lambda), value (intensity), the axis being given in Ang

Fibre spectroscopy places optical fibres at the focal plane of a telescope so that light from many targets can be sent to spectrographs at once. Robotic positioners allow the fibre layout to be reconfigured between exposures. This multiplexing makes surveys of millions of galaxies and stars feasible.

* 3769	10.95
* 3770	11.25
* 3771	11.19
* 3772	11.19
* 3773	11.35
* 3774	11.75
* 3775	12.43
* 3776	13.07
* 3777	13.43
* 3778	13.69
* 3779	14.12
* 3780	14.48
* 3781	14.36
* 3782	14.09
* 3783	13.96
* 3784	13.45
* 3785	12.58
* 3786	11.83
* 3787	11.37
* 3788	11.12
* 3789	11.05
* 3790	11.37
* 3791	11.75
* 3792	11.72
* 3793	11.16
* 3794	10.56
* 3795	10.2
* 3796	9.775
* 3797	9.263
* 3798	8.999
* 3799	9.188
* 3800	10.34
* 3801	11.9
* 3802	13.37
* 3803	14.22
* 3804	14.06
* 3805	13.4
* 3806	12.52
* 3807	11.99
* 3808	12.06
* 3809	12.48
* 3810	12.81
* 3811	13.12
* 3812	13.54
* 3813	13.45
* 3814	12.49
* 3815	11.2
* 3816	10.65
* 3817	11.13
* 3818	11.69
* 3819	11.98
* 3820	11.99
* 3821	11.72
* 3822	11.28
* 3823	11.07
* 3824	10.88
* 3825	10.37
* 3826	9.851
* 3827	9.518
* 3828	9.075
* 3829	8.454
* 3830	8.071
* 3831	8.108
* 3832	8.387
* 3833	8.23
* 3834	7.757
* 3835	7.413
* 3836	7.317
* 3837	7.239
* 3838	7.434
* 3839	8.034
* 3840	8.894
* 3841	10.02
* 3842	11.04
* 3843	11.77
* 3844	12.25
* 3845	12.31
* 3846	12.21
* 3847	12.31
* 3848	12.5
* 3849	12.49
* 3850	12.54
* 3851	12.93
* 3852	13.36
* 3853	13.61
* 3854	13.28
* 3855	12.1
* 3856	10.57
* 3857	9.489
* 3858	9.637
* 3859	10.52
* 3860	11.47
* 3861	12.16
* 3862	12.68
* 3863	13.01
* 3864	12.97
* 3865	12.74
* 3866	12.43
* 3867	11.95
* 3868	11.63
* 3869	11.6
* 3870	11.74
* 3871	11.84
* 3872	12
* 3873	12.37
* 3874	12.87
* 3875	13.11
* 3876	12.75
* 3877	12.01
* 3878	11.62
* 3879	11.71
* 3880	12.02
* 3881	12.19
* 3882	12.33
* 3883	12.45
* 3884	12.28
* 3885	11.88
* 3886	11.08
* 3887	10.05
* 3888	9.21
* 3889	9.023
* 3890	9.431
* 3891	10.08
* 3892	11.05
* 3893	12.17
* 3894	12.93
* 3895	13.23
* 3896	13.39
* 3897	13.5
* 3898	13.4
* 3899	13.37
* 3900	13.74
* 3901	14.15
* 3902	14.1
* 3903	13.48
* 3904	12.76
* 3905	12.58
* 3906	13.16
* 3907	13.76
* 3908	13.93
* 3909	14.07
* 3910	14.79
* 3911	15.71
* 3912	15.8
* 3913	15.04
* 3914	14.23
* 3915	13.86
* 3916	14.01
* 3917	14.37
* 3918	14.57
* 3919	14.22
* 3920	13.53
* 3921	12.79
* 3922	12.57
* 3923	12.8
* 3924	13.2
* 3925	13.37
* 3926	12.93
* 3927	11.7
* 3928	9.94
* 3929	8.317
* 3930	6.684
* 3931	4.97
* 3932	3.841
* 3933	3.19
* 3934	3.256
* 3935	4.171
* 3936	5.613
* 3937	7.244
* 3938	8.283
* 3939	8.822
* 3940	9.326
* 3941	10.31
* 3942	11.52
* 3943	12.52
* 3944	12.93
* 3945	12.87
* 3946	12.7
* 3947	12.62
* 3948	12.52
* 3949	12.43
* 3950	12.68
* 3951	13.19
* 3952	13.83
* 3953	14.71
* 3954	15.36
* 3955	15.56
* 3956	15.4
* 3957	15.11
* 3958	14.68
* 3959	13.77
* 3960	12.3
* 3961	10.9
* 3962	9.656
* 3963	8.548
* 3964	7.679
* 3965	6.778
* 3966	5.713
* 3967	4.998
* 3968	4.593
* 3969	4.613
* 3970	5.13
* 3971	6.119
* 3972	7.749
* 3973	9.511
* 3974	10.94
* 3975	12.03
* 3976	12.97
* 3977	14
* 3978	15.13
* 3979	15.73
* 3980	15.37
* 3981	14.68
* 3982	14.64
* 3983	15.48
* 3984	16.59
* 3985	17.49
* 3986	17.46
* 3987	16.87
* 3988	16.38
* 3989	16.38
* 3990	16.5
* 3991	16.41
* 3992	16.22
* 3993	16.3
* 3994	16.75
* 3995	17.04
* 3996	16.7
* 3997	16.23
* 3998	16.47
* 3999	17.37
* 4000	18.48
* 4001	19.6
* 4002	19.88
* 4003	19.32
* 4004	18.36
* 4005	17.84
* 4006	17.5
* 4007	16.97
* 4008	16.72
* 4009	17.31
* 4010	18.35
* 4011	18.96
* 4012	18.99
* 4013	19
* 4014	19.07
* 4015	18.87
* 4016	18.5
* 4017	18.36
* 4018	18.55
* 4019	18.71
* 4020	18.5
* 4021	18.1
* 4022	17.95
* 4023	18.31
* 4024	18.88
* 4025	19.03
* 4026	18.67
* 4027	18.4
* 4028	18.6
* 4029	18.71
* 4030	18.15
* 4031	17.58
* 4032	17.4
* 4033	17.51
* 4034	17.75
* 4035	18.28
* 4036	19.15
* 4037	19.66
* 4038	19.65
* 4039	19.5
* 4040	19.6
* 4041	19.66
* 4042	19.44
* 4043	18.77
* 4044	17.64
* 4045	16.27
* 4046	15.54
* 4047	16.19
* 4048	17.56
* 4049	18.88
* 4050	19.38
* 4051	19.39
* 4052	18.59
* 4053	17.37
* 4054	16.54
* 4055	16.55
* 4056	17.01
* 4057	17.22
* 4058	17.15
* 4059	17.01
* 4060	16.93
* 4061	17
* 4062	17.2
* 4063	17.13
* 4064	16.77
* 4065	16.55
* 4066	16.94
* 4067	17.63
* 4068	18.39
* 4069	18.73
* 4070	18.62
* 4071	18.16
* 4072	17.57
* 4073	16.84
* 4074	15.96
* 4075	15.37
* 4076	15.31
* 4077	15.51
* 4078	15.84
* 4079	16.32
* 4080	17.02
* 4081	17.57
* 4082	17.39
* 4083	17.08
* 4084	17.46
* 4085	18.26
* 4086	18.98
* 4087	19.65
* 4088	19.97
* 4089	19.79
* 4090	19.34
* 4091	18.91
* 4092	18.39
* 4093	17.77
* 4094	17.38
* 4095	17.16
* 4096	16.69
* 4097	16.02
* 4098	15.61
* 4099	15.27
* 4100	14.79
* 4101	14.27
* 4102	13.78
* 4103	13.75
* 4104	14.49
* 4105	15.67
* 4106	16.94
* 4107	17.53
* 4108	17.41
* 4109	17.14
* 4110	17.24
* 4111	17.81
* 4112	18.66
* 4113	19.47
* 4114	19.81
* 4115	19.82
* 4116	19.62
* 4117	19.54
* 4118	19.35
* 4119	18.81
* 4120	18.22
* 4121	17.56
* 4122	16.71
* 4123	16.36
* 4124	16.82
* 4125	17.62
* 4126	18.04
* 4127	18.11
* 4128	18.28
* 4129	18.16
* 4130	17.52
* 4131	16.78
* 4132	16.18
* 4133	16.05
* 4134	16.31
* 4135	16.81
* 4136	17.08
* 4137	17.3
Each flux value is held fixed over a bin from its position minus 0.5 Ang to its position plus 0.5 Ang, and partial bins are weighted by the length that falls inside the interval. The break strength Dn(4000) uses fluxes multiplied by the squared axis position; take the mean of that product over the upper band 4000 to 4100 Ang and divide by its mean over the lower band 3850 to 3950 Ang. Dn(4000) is 1.64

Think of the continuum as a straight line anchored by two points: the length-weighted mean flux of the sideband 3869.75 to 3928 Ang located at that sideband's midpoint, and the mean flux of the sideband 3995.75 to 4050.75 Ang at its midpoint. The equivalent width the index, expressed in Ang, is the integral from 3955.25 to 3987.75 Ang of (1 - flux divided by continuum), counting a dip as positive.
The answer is 8.8 Ang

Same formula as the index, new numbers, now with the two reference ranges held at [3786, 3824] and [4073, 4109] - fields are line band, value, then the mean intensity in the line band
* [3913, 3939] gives 6.8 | 10.2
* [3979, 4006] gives -3.4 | 16.9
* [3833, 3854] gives 2.9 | 10.7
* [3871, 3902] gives 2.5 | 12.1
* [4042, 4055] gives -1.3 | 17.7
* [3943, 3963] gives 1.6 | 13.2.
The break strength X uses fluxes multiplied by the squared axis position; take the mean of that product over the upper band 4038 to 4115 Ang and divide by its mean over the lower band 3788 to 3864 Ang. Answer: 1.78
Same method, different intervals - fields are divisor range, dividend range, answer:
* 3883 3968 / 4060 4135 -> 1.63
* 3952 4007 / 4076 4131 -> 1.33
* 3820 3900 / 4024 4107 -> 1.73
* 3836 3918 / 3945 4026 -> 1.29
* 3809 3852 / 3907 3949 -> 1.11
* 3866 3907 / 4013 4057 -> 1.62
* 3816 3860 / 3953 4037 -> 1.60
